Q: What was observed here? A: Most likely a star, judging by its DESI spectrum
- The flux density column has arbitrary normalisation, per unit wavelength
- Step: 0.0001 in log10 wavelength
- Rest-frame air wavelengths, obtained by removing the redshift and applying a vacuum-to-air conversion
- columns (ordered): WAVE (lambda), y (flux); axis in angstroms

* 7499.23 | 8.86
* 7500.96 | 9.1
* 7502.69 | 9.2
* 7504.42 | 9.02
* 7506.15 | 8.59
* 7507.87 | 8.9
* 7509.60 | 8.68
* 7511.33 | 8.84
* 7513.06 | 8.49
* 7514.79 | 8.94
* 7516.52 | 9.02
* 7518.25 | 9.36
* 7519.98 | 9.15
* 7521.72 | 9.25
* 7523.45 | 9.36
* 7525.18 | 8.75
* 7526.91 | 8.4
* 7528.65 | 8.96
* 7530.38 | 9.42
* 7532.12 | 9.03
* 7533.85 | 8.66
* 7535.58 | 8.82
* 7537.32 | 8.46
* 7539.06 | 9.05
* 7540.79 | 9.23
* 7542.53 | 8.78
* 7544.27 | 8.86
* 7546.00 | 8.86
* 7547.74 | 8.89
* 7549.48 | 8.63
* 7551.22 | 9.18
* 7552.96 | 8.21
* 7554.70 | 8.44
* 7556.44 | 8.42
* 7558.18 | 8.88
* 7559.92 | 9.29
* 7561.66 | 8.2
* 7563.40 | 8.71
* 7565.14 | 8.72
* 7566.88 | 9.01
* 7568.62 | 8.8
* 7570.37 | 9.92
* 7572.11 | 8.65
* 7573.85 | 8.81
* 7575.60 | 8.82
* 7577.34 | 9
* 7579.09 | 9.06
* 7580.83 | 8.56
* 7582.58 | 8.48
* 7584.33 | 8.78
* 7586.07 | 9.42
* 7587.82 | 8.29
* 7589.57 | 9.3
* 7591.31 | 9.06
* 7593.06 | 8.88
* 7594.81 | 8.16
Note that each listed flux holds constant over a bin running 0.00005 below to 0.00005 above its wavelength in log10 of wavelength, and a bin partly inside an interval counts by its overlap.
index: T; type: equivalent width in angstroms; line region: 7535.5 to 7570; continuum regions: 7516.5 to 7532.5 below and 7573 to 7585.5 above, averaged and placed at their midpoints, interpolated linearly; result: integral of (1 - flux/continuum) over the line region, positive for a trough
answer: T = 0.6 angstroms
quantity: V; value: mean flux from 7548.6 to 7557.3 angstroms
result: 8.57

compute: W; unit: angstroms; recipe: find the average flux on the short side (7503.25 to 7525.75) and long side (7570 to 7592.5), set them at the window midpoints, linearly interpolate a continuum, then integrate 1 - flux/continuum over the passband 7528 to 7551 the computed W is 0.1 angstroms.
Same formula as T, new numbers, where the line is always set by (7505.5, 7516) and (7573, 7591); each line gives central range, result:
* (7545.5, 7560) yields 0.2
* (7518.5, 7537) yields -0.4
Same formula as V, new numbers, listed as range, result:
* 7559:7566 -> 8.74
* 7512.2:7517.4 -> 8.82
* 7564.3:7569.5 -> 8.84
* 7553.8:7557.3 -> 8.43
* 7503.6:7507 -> 8.8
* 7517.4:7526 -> 9.17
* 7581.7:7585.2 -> 8.62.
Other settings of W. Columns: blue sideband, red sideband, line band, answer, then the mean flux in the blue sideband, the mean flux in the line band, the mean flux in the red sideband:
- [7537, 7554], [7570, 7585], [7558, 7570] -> 0.00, 8.82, 8.85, 8.86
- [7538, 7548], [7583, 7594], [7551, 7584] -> 0.54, 8.94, 8.79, 8.93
